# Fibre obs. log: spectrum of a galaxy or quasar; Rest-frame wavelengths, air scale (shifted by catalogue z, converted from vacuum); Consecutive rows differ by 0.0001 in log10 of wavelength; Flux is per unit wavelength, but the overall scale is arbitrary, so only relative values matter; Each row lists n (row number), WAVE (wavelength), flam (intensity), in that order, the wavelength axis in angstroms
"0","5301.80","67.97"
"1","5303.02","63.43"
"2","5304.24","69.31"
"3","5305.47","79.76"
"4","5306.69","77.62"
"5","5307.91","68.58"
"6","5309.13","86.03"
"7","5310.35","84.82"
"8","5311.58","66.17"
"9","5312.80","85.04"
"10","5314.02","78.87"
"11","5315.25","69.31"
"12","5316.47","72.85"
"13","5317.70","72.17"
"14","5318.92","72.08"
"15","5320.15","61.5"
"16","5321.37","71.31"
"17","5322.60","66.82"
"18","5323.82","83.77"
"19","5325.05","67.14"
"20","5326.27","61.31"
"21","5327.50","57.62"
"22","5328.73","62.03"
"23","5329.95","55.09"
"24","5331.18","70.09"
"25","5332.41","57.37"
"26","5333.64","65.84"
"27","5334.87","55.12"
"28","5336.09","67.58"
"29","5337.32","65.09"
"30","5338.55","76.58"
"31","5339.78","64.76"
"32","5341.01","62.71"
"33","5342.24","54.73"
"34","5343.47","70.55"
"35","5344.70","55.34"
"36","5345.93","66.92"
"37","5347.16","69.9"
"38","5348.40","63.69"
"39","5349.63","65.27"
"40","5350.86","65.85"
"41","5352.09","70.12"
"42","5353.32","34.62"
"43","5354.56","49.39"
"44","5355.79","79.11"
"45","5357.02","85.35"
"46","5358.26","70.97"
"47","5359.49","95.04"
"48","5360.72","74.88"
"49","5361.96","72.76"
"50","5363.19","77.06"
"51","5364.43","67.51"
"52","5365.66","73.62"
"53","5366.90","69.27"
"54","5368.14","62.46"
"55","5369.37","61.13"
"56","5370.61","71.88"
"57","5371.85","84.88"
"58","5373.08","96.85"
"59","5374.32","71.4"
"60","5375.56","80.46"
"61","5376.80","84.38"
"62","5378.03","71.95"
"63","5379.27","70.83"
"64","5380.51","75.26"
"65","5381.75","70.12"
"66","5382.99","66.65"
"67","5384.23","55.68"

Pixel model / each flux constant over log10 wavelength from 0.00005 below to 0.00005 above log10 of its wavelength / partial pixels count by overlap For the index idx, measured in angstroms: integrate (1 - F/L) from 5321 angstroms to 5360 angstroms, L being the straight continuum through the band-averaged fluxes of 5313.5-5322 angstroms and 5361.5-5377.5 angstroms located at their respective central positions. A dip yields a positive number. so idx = 3.75 angstroms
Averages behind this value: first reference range 71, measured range 65.7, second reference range 74.9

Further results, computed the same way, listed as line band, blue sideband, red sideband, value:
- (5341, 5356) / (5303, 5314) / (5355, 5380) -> 2.8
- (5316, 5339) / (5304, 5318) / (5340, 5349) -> 1.2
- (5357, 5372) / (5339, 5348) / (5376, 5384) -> -1.1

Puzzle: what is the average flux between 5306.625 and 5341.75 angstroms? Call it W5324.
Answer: 69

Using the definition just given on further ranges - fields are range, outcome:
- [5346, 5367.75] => 69.5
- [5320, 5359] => 64.9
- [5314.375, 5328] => 69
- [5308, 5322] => 74.3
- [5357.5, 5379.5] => 75.5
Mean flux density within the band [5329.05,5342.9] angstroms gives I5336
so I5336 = 63.2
